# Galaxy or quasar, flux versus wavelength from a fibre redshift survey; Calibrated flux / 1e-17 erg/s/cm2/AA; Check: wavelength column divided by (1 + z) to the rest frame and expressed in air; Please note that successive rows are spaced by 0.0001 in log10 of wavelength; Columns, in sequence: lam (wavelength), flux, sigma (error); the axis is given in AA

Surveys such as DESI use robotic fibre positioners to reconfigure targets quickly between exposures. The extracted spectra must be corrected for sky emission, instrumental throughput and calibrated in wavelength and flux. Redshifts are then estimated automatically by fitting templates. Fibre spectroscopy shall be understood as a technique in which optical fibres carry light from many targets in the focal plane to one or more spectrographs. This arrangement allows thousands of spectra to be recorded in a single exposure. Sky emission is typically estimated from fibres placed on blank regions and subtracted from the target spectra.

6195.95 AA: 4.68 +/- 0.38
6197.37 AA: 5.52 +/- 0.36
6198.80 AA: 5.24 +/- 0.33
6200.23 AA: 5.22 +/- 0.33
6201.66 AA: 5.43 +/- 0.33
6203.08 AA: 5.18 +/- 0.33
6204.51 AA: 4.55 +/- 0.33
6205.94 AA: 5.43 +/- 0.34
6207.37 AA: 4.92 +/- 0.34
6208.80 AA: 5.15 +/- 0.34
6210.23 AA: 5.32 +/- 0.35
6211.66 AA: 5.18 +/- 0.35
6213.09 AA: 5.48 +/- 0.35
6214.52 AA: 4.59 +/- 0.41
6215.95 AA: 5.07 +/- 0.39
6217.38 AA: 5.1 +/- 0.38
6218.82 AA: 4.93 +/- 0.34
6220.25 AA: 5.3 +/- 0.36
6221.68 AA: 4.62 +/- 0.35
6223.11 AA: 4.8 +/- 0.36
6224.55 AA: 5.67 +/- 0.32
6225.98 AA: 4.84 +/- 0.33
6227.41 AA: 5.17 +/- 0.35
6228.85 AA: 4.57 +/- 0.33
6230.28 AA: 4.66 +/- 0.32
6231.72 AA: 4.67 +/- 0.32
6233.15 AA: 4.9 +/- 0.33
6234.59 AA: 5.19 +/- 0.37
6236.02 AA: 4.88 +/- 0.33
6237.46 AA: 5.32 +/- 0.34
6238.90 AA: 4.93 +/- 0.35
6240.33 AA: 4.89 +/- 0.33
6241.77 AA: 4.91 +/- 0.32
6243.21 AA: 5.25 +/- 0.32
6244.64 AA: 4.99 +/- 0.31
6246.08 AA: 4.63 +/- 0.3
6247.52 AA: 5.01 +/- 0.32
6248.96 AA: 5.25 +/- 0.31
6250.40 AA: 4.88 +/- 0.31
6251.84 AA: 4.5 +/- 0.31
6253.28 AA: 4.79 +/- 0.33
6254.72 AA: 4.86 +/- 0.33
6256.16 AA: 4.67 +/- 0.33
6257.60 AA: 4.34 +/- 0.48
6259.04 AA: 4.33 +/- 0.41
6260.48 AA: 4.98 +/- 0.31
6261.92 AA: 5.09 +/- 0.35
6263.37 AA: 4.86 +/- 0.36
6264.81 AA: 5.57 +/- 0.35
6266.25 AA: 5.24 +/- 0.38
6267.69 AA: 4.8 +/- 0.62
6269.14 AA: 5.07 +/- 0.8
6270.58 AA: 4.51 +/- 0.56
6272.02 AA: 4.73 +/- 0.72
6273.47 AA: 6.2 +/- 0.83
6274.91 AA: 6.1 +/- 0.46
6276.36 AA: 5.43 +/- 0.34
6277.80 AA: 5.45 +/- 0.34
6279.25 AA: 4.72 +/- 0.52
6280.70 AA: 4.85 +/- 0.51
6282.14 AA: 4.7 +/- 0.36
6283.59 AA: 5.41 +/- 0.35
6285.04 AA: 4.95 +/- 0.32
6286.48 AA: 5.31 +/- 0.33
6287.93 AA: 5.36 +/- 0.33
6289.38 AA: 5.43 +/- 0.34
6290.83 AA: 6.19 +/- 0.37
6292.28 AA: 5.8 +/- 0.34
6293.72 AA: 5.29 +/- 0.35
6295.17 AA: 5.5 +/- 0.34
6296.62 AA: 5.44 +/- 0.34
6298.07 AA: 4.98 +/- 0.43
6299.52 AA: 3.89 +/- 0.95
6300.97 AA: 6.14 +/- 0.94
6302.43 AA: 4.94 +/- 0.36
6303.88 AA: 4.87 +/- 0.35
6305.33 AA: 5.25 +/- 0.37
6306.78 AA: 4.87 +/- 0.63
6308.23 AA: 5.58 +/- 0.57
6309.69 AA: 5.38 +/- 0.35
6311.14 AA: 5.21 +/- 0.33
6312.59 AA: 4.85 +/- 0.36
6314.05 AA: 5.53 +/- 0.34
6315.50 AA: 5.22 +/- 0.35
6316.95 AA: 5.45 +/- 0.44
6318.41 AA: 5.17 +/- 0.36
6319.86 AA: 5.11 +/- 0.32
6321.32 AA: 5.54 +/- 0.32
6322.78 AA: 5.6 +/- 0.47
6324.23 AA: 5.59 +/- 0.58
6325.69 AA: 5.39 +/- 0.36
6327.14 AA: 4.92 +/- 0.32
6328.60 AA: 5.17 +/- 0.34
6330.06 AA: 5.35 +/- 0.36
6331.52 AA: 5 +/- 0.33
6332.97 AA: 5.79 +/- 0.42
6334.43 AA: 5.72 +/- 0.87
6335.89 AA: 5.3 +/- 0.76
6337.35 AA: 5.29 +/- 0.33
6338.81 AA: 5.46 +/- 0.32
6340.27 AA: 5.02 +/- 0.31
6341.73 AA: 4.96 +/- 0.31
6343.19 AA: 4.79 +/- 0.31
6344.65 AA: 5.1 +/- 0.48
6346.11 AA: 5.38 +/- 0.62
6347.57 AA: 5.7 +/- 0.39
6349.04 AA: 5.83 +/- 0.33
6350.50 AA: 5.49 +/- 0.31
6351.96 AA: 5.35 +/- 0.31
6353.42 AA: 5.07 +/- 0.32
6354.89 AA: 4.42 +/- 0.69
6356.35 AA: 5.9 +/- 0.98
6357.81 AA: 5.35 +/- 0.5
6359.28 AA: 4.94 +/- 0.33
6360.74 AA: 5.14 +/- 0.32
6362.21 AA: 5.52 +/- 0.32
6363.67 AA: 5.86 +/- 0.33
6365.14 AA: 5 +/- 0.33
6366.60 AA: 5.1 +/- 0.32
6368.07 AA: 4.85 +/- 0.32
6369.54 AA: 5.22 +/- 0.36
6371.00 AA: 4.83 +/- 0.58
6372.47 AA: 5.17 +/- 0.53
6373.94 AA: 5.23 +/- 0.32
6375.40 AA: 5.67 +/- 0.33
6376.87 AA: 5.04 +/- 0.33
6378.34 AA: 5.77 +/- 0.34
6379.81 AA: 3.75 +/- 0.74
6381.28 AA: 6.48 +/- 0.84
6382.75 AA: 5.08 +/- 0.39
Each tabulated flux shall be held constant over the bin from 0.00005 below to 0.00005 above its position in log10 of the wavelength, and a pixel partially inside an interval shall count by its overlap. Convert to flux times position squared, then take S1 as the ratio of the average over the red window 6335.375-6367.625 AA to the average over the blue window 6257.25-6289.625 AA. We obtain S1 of 1.1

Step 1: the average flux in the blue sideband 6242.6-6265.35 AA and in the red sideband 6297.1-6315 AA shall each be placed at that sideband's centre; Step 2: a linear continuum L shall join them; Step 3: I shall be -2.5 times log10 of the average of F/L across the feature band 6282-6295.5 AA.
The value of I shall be -0.08 mag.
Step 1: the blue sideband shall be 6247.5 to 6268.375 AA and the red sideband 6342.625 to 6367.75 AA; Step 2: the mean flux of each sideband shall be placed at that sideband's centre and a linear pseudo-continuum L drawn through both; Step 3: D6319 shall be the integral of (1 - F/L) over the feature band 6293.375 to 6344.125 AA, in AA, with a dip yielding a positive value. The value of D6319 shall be -1.11 AA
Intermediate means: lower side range 4.87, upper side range 5.29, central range 5.24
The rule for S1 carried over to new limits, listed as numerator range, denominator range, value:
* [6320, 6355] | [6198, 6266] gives 1.10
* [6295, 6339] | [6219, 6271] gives 1.10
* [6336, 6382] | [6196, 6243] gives 1.09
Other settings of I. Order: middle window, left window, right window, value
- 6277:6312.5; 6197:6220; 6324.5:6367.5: 0.00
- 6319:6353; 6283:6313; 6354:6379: -0.02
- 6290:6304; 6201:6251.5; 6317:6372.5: -0.03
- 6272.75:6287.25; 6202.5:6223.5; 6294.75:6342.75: -0.03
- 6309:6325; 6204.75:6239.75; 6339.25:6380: -0.04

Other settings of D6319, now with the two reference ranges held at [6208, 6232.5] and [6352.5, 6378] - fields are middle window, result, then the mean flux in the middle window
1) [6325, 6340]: -0.5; 5.33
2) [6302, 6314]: 0.0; 5.15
